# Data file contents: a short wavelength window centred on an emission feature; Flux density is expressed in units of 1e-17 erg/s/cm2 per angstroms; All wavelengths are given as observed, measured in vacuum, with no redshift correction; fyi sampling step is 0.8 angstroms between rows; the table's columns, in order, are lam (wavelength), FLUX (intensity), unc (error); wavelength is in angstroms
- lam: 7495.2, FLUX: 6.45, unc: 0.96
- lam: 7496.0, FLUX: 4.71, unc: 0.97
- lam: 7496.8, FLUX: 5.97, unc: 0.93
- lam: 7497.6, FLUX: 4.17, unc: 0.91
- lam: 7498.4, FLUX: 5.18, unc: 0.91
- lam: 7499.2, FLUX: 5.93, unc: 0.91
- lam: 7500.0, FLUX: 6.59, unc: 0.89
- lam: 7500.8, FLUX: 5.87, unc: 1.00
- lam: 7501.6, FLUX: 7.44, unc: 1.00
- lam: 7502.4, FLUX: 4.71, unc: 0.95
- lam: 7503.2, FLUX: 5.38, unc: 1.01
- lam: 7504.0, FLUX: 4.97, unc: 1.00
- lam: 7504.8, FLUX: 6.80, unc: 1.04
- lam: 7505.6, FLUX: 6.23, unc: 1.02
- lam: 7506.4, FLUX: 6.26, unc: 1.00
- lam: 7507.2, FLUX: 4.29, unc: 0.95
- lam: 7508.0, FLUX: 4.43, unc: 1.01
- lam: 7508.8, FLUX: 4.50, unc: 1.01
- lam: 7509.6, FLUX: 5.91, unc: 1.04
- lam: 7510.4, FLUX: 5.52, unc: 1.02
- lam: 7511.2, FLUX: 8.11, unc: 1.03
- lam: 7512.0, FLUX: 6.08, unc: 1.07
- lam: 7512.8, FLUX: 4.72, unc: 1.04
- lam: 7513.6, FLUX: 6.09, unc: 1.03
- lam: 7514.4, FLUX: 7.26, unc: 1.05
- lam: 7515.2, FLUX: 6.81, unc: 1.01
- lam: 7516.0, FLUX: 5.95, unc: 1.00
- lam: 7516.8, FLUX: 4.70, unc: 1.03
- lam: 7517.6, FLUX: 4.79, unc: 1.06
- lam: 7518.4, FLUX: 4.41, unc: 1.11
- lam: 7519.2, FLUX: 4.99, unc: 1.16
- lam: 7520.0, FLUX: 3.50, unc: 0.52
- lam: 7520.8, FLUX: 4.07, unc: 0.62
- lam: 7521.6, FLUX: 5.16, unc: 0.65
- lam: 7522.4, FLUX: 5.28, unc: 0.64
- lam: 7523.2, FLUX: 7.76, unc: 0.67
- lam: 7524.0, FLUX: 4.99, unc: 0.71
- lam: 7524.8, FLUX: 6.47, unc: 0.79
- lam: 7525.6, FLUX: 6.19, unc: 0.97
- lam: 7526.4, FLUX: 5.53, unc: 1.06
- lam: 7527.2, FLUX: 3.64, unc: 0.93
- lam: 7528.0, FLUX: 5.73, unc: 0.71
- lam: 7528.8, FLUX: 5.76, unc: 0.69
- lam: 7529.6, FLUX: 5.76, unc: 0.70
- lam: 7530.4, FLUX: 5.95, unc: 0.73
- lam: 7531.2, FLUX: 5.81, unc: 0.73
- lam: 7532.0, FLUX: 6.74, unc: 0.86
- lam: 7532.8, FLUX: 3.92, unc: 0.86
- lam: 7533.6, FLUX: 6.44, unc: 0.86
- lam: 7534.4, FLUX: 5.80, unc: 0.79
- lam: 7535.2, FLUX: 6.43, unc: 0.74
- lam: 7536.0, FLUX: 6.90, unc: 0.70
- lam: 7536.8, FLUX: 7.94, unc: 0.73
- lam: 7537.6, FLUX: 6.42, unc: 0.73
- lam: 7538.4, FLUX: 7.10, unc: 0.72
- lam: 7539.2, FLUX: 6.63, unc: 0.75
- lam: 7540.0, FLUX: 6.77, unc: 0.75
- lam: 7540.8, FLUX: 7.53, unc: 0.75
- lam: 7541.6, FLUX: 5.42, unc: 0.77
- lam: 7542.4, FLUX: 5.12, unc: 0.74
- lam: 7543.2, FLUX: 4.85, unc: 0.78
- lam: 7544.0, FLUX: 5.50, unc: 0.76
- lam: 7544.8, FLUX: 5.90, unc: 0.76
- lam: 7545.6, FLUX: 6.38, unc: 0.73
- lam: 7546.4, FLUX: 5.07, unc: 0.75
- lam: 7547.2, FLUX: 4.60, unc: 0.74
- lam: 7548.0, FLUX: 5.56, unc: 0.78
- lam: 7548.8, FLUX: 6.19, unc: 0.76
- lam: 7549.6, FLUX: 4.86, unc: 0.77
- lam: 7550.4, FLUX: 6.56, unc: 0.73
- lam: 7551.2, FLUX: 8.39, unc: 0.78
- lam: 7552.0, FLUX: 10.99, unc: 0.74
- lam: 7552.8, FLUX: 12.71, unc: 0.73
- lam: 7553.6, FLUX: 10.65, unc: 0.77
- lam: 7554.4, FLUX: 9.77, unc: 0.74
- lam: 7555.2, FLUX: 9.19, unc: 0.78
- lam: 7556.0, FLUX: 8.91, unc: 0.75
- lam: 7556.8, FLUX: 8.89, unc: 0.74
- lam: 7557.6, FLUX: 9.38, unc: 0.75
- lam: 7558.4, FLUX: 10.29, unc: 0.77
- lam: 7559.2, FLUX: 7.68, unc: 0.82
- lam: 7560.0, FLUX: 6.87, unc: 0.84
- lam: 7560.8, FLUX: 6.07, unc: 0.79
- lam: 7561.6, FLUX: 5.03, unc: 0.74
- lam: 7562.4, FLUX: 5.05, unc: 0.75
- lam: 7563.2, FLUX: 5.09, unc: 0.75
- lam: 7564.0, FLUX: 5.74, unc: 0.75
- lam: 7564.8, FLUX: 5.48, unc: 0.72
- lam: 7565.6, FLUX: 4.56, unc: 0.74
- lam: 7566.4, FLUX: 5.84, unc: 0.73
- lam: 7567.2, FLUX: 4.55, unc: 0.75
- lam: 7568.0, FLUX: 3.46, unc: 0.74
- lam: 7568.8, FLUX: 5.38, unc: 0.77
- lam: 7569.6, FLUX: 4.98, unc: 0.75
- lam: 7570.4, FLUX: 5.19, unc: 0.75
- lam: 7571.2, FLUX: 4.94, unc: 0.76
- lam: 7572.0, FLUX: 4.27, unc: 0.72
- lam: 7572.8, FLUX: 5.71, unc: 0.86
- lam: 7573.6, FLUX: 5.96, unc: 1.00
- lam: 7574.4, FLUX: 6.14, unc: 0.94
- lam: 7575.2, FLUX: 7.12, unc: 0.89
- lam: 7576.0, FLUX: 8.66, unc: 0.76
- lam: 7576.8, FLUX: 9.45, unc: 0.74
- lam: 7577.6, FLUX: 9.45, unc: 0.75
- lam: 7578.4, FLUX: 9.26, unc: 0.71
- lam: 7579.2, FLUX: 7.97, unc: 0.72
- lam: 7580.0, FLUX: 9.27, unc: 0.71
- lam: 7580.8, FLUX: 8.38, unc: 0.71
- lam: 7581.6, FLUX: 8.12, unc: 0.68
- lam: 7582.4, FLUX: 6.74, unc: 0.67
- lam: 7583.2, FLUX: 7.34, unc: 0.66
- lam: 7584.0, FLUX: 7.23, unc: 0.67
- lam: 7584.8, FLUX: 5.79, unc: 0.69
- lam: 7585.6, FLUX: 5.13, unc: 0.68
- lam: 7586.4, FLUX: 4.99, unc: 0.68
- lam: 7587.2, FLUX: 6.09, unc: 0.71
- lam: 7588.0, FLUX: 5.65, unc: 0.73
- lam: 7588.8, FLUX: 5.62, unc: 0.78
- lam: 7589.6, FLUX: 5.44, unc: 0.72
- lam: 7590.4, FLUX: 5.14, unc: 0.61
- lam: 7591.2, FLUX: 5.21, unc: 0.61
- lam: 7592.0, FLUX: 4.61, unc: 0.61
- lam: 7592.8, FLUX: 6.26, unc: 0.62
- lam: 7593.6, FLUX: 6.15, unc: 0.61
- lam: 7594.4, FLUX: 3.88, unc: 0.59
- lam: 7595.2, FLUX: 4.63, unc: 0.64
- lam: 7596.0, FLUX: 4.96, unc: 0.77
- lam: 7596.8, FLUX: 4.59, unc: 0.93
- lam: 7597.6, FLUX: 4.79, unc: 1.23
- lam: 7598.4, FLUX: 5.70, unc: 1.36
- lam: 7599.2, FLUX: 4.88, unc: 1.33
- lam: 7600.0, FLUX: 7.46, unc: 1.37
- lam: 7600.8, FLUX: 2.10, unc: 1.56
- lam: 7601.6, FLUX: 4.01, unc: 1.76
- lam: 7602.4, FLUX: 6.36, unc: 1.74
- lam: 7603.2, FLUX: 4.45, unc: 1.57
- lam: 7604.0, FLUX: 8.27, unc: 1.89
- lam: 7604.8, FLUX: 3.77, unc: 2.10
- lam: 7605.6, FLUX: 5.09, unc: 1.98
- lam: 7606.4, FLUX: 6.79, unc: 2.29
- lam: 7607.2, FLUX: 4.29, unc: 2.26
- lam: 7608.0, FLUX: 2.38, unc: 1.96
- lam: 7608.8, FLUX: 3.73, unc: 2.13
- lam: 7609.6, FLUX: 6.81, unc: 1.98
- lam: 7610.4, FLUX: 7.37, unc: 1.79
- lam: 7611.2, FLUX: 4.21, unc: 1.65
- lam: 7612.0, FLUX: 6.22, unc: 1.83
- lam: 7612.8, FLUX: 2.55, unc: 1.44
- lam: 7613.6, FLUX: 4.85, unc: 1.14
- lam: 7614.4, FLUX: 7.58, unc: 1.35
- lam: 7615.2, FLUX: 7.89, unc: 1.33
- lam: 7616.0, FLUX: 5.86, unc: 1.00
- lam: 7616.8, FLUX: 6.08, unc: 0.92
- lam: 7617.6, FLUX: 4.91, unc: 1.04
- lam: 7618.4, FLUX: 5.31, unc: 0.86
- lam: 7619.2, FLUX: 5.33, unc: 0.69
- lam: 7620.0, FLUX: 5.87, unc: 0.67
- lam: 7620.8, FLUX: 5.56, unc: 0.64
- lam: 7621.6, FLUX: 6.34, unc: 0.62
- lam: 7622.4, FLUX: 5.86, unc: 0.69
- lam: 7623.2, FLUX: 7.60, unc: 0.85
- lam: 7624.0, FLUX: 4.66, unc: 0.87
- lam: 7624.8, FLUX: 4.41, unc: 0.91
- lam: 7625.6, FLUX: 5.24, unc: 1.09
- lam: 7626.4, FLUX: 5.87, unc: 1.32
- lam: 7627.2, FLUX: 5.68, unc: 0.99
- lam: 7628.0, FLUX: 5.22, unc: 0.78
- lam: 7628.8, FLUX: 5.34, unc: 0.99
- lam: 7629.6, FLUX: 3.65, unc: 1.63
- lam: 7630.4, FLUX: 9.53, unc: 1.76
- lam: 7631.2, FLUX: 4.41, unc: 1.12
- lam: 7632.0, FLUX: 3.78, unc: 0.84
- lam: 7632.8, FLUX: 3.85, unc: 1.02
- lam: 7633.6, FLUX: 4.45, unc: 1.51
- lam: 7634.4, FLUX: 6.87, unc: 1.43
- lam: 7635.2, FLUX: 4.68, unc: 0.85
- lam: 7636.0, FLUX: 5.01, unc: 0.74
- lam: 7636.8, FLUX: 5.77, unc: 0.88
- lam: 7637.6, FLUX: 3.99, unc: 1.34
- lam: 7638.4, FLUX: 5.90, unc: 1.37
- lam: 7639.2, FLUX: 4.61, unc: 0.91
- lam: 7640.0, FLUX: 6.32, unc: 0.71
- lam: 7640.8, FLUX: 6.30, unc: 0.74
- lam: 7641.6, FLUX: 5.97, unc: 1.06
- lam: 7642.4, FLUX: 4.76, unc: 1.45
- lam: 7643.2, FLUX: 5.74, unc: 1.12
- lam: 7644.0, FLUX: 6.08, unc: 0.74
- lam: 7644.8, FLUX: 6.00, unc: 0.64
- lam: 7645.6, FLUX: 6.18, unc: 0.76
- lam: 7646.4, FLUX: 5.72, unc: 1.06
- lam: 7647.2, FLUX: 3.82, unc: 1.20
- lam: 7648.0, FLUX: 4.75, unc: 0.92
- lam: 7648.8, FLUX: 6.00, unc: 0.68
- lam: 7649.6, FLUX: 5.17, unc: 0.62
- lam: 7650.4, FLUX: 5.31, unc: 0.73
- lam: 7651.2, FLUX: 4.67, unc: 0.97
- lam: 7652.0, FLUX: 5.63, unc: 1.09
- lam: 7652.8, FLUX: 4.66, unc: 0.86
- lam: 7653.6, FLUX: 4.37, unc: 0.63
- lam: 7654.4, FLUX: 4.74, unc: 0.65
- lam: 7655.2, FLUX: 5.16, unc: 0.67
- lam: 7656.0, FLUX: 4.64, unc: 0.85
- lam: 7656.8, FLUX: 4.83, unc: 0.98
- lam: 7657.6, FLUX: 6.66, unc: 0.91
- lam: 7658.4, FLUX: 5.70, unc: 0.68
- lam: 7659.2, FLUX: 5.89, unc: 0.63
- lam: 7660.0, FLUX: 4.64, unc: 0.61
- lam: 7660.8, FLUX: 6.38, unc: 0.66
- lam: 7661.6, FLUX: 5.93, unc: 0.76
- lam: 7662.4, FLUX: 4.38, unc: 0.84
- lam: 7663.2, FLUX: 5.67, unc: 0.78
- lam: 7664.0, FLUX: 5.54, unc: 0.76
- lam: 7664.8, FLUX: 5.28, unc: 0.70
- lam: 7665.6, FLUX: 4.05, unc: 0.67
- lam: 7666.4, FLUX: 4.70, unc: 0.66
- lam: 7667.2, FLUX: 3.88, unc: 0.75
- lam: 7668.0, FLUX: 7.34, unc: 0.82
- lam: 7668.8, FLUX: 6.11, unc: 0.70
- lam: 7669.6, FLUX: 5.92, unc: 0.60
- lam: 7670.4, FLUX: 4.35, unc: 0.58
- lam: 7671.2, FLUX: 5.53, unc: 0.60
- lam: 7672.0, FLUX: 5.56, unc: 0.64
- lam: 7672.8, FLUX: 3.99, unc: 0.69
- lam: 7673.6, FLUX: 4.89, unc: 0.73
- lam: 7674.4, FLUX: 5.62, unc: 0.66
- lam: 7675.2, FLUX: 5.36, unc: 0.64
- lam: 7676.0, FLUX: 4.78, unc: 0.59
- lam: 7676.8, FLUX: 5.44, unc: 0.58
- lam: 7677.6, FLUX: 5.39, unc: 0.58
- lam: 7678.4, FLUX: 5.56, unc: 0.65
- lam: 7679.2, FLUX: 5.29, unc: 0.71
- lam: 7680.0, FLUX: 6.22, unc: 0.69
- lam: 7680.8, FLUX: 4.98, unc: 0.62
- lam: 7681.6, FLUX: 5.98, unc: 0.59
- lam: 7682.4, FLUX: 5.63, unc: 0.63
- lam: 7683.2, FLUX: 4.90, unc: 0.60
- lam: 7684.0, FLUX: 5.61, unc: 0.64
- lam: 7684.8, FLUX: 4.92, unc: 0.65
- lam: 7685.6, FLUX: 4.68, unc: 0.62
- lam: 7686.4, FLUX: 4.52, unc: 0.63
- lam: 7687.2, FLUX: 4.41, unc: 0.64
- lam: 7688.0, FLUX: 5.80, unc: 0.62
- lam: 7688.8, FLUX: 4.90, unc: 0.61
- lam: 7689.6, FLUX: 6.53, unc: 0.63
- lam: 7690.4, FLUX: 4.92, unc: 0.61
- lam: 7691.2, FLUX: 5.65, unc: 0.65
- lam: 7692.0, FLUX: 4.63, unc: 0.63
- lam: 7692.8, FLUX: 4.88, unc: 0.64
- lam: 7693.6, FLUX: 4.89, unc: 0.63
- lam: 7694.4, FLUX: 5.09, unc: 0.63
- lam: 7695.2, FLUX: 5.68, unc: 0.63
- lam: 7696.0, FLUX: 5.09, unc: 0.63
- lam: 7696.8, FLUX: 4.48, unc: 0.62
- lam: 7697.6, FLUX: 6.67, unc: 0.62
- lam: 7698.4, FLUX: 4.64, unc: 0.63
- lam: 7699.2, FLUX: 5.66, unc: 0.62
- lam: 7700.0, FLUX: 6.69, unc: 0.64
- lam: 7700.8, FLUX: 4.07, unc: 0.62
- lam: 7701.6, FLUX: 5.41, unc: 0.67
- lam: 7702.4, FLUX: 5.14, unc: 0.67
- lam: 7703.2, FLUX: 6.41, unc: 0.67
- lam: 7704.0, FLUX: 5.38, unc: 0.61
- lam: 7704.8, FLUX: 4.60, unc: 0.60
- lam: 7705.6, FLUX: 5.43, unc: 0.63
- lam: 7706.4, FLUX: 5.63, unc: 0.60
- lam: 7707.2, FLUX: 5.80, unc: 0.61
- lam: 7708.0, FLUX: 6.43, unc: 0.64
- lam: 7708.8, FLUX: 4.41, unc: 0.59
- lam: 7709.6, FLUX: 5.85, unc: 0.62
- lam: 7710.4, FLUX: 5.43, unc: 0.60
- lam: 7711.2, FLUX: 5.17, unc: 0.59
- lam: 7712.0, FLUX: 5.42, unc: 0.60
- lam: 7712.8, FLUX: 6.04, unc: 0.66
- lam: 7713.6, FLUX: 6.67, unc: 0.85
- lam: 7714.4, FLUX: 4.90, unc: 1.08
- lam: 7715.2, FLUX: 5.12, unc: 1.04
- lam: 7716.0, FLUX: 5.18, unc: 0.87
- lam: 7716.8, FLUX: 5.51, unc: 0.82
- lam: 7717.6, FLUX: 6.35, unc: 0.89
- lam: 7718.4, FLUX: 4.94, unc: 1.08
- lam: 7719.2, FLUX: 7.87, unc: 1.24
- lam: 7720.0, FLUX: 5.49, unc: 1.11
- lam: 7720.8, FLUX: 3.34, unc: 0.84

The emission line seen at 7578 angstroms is [N II]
